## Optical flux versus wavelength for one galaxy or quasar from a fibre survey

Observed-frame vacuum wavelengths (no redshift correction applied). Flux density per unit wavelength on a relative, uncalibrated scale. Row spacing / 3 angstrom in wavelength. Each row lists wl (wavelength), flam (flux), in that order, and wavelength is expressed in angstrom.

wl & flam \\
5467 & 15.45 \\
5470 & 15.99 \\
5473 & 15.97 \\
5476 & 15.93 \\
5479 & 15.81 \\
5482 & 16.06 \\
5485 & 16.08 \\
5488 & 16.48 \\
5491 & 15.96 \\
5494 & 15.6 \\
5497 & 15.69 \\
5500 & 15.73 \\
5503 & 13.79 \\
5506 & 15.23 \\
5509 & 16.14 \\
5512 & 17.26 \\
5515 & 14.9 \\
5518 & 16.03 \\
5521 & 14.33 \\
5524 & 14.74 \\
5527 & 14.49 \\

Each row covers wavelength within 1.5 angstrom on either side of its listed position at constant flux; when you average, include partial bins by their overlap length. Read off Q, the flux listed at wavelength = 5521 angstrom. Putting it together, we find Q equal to 14.33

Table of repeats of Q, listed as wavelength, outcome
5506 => 15.23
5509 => 16.14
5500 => 15.73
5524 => 14.74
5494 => 15.6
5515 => 14.9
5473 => 15.97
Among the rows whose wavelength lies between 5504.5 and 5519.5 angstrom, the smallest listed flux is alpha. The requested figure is 14.9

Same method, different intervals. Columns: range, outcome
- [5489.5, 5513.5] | 13.79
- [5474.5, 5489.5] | 15.81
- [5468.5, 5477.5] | 15.93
